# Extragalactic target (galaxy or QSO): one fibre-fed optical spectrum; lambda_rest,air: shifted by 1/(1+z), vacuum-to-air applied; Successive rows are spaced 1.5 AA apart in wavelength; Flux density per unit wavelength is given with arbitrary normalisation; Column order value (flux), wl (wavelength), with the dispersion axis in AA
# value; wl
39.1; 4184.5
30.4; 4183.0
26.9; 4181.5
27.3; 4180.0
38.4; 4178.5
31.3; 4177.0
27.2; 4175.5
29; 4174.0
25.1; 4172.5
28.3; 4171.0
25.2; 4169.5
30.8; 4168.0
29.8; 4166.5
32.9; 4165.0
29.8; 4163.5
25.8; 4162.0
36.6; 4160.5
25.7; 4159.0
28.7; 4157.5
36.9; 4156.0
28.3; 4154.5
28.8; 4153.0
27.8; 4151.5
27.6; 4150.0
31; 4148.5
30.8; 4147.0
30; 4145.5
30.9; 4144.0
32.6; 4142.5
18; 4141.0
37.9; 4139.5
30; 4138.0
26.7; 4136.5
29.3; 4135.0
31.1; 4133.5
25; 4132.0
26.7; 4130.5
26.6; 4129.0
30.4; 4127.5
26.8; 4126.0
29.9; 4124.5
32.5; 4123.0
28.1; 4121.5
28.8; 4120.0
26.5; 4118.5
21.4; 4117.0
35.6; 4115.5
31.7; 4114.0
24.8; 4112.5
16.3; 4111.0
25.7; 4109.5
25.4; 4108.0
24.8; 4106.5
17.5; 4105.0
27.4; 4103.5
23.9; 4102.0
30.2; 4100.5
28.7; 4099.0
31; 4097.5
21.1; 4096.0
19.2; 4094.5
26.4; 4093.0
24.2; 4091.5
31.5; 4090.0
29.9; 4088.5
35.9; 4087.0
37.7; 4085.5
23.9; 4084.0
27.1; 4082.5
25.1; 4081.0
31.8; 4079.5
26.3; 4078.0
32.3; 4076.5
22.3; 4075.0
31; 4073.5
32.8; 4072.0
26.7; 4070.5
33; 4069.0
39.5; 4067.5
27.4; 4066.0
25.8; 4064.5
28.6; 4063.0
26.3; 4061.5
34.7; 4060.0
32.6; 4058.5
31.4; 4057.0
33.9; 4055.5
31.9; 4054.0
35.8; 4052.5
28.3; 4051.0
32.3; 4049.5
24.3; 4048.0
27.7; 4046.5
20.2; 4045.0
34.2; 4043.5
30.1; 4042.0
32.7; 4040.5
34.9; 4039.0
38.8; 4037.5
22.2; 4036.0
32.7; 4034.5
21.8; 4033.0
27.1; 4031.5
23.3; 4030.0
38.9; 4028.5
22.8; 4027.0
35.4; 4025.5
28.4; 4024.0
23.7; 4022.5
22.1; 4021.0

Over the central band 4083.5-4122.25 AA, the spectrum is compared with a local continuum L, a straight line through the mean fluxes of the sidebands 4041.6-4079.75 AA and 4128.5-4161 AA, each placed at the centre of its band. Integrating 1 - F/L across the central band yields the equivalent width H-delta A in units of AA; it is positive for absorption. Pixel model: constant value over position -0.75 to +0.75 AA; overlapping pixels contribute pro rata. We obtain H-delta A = 3.7 AA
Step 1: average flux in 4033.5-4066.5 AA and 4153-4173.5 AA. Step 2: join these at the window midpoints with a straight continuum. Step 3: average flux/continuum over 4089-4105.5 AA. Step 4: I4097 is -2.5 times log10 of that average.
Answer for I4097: 0.16 mag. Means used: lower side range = 30.3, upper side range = 29.5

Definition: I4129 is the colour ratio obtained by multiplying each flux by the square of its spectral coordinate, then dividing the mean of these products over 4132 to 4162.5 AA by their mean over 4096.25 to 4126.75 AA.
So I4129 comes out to 1.1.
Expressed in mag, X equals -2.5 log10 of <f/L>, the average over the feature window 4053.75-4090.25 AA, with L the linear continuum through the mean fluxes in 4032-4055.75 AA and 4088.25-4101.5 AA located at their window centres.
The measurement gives -0.080 mag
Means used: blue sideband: 30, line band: 30.3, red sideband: 26.7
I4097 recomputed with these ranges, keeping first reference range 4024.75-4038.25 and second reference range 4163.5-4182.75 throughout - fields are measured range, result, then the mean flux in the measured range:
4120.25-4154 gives 0.013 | 29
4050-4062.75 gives -0.089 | 31.7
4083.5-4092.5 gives -0.047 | 30.6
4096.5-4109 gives 0.130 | 26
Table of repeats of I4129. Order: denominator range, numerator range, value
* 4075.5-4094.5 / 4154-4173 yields 1.07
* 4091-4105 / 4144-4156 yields 1.20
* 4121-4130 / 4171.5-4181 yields 1.05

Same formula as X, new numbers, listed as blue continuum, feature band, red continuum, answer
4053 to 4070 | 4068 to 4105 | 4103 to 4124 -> 0.028 mag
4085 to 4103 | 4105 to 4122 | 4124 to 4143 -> 0.098 mag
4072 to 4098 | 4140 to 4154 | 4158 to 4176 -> -0.003 mag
